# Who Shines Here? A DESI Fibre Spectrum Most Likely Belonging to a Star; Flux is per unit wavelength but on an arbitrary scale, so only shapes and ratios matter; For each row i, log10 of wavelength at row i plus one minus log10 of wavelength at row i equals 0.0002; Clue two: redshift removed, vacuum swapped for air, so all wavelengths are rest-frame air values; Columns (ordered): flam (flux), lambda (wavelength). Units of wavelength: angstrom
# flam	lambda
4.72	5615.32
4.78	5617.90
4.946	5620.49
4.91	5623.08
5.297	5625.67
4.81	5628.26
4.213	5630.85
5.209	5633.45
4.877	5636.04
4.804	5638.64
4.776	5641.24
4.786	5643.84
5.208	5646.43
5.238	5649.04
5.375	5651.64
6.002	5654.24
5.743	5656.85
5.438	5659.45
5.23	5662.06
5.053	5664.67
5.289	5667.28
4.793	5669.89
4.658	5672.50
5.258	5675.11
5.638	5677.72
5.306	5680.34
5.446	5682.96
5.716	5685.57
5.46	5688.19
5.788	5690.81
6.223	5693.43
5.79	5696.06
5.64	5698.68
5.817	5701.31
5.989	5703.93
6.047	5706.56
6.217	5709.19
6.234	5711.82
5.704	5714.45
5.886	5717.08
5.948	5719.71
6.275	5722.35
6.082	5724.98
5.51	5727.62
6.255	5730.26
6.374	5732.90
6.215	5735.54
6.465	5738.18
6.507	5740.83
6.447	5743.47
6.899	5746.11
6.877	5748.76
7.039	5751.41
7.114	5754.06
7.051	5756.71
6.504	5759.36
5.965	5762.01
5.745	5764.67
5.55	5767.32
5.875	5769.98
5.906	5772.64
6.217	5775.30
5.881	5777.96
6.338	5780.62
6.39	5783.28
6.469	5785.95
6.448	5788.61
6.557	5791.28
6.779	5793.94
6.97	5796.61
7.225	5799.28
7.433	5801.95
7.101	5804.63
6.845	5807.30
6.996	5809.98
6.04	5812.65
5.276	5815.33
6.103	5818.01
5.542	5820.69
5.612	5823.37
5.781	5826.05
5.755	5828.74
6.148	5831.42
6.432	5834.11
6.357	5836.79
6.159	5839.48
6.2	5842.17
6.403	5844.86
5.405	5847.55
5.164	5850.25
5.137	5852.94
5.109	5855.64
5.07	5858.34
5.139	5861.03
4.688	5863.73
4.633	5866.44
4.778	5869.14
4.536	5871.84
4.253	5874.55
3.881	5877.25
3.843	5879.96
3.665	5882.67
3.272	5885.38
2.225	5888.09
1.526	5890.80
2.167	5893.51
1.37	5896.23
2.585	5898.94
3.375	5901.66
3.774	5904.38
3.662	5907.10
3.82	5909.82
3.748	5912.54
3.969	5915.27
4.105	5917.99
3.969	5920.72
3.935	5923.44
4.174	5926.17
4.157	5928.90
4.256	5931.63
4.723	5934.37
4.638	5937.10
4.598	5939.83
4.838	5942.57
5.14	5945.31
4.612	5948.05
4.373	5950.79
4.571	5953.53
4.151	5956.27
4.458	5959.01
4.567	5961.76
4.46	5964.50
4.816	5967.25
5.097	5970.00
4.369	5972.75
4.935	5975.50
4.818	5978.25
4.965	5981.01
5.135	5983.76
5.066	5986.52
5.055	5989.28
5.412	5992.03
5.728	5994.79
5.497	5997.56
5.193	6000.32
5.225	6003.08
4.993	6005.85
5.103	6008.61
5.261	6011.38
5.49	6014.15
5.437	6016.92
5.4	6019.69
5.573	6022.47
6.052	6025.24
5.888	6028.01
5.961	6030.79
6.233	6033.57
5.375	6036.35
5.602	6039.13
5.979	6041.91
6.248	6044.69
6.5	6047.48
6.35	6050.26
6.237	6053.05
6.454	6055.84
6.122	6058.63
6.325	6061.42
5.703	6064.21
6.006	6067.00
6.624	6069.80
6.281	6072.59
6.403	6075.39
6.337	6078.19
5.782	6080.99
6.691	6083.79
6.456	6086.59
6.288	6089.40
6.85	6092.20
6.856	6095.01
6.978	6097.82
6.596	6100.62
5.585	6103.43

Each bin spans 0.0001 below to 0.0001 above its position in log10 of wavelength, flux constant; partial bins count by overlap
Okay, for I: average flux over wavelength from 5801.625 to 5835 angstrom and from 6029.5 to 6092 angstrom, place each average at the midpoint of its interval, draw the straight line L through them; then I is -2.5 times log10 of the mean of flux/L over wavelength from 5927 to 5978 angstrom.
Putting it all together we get 0.32 mag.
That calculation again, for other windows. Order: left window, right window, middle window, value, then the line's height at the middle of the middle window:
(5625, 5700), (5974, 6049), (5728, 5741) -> -0.181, 5.32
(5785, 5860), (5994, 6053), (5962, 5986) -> 0.201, 5.8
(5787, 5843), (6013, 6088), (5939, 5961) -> 0.325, 6.19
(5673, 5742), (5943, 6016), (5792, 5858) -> -0.123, 5.49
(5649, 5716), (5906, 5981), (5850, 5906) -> 0.241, 4.71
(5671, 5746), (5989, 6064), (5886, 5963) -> 0.447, 5.79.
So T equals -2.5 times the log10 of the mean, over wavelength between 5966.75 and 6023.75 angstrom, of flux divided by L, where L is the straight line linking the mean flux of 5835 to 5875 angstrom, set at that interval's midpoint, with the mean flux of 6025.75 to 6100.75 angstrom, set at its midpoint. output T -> 0.151 mag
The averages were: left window 5.3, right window 6.26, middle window 5.17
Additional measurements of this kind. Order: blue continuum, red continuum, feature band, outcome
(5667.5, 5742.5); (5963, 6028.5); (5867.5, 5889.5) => 0.39 mag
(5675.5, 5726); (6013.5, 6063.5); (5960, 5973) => 0.26 mag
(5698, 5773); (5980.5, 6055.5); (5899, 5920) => 0.49 mag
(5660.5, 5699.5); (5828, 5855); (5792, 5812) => -0.21 mag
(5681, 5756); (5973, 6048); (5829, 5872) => 0.07 mag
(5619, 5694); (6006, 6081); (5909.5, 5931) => 0.39 mag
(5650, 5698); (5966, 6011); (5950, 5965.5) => 0.16 mag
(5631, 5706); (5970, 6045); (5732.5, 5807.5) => -0.21 mag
